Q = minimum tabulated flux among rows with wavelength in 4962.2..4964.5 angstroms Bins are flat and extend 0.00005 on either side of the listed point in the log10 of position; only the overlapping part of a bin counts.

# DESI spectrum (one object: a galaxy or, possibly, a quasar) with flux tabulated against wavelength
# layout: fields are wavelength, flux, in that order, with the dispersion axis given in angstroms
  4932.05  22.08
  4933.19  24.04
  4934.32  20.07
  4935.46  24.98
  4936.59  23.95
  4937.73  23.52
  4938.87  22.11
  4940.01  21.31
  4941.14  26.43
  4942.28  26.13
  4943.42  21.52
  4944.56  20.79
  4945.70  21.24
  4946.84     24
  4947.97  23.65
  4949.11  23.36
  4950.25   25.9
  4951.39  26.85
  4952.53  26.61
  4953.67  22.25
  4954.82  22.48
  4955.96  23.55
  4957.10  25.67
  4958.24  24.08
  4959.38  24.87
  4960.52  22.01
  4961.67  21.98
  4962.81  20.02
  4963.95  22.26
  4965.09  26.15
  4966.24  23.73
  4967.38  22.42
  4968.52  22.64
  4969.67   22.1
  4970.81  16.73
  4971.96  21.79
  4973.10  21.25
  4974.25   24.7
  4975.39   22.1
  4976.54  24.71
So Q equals 20.02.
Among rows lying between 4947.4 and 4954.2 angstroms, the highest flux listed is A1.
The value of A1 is 26.85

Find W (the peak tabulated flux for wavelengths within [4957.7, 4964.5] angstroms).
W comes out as 24.87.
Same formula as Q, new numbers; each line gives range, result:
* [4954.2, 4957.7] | 22.48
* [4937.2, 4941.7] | 21.31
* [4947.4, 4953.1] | 23.36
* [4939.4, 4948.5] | 20.79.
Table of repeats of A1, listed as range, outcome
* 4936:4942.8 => 26.43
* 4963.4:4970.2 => 26.15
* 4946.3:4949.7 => 24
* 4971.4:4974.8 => 24.7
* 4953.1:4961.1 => 25.67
